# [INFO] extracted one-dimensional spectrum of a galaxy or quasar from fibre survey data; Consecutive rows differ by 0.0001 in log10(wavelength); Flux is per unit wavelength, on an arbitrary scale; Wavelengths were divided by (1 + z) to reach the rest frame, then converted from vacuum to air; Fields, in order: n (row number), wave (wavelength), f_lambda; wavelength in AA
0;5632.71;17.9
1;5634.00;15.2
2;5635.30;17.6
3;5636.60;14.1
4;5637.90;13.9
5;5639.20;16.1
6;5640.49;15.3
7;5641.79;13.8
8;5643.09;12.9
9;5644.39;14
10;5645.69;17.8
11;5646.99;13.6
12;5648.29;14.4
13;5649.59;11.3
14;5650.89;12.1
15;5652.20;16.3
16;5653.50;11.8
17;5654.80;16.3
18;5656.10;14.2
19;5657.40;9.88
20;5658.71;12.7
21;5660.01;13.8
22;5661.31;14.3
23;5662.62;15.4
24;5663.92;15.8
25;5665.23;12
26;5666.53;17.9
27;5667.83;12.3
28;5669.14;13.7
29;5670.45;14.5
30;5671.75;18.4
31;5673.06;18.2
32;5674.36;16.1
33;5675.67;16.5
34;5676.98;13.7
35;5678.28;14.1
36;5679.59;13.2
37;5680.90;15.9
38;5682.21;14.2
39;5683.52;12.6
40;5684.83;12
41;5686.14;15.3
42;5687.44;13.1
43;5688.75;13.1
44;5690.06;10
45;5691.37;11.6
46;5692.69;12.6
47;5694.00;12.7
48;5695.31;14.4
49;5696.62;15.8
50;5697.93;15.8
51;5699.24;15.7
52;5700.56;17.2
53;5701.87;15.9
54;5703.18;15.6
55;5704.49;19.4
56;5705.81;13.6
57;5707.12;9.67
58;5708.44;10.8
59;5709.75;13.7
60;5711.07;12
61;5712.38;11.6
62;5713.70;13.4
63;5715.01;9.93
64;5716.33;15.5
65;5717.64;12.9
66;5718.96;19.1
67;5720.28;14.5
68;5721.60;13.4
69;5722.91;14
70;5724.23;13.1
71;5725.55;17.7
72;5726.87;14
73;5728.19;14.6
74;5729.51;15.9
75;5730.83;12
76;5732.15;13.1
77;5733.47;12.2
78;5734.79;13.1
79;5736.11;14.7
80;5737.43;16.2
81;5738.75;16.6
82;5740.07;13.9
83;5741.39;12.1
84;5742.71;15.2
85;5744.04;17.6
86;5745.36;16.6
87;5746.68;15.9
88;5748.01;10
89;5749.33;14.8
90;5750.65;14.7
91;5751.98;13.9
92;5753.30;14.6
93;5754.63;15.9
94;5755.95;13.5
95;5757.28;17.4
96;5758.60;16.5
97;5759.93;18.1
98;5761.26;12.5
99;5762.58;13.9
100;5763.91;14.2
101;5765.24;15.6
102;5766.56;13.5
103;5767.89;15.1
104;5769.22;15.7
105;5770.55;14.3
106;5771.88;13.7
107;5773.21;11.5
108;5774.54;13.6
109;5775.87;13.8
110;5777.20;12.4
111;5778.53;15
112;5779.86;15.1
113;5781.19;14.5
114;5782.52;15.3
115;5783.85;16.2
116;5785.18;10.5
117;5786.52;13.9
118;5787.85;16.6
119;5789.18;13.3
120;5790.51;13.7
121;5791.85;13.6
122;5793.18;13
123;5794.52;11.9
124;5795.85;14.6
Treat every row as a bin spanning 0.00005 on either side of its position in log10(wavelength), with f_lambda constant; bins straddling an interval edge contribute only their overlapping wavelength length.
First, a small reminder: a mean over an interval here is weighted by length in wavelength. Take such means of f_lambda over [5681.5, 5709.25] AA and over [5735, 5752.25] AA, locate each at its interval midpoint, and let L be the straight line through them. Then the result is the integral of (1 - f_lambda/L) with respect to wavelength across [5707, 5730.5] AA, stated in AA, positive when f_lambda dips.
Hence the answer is 1.0 AA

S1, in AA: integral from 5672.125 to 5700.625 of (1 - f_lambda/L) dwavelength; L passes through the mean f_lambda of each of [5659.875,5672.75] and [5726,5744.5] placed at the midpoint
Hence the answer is 1.0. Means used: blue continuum 14.9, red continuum 14.4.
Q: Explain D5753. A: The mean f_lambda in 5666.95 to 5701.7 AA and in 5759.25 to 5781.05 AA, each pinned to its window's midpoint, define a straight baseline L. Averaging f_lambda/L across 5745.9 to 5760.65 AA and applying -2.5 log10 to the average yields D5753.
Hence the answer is -0.06 mag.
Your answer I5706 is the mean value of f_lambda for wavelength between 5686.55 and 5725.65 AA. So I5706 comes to 13.9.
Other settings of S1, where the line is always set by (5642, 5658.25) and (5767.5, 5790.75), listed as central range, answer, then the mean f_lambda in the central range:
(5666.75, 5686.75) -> -1.4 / 14.8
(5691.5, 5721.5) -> -0.5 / 14.1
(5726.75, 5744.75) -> -0.5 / 14.4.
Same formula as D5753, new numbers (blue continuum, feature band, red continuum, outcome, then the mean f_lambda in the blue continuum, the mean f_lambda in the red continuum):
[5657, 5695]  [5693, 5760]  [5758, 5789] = -0.02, 14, 14.4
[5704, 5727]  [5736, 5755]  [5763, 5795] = -0.07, 13.7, 14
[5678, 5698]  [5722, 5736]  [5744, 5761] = 0.04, 13.4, 15.2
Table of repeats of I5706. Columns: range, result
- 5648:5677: 14.4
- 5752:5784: 14.6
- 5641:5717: 14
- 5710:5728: 13.9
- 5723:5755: 14.5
